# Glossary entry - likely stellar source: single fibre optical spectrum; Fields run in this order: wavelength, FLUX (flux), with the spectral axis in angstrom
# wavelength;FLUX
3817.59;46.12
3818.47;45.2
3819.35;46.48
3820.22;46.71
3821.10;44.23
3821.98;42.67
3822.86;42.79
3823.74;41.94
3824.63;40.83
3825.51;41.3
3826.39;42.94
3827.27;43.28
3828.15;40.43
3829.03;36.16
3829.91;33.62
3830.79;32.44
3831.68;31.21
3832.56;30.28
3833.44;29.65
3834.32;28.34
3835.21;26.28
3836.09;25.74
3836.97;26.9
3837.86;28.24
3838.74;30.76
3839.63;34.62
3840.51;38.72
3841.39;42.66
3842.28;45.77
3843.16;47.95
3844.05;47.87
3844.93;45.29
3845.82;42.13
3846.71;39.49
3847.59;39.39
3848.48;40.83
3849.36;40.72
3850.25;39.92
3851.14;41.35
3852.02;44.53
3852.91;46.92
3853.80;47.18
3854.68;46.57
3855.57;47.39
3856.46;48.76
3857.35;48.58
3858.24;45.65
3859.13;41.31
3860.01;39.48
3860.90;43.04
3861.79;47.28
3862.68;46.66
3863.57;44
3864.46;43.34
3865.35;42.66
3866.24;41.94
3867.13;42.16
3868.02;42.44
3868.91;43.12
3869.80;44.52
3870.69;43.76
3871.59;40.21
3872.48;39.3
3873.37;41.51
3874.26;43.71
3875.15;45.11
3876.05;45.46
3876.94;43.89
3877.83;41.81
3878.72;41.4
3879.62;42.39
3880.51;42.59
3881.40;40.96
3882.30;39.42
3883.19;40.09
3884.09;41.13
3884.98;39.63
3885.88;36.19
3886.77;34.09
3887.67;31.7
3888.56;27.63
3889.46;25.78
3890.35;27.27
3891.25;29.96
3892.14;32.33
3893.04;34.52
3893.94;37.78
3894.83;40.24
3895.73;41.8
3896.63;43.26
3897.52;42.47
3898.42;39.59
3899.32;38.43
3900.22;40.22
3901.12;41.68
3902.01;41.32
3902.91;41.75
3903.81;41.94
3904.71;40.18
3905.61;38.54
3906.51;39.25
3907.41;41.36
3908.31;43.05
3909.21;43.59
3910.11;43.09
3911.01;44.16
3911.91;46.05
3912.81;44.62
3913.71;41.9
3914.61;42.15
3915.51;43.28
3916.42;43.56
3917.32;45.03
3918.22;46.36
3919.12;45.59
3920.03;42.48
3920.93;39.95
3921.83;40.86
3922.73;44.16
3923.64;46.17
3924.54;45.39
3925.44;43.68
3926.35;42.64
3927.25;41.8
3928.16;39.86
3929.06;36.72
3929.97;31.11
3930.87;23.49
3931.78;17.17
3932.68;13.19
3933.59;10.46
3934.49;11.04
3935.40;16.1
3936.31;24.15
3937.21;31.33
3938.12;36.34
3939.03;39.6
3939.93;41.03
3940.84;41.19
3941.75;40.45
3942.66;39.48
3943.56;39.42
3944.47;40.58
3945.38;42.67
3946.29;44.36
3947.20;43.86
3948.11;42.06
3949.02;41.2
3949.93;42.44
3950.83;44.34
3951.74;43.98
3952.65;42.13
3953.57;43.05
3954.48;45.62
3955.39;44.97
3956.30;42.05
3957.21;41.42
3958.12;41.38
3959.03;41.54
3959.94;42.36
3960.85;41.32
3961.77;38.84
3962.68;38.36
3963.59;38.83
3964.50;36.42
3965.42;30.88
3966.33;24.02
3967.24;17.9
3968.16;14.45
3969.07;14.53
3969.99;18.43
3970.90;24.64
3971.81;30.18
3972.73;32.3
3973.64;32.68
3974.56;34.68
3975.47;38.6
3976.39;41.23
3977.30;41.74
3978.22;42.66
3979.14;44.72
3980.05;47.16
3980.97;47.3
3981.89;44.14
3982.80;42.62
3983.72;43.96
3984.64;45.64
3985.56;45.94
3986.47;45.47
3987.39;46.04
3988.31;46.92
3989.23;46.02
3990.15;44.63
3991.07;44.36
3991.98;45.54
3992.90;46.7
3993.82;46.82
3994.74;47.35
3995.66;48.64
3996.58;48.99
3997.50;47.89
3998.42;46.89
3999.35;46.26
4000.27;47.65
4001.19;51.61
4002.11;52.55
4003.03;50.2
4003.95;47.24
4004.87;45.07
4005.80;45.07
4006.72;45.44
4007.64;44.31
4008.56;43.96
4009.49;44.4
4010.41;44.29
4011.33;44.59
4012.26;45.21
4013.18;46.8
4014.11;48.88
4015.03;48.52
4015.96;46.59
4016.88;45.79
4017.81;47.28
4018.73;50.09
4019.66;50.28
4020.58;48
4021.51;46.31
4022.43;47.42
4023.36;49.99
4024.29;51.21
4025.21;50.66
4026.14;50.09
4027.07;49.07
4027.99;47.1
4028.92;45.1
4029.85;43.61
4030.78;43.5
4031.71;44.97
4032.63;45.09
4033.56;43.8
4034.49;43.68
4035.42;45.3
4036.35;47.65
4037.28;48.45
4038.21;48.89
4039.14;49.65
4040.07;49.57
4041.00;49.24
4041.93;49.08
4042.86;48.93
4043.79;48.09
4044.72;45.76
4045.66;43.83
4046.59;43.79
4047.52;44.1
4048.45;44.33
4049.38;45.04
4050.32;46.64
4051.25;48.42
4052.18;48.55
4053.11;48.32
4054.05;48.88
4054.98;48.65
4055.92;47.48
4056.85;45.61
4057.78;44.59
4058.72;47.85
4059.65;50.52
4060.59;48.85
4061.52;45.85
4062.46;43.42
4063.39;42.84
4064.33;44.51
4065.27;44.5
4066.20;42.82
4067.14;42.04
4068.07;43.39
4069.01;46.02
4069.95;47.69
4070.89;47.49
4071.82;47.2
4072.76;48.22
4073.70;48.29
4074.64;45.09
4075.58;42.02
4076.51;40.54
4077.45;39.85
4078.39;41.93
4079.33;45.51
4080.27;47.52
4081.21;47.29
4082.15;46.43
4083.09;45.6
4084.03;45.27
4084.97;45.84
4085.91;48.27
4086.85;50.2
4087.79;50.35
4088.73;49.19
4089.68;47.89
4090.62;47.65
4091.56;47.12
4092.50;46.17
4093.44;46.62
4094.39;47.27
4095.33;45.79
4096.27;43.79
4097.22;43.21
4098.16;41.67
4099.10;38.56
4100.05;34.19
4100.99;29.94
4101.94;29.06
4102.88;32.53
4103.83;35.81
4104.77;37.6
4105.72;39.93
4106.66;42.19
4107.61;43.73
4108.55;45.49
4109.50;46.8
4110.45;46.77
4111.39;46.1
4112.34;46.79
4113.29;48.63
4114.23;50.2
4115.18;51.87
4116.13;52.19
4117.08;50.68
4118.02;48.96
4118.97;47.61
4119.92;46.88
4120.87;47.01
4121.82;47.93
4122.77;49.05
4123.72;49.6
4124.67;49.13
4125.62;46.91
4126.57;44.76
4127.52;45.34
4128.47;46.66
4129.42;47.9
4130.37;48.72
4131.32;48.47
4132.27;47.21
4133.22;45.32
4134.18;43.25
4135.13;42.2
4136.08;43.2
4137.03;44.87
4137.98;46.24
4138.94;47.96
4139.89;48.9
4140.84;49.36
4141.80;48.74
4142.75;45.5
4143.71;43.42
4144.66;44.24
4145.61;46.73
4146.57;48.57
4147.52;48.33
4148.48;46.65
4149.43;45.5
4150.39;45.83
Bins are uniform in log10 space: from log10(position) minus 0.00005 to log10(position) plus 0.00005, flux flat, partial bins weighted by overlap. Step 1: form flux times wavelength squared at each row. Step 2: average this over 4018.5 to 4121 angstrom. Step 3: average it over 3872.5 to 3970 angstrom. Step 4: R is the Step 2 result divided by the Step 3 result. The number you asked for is 1.30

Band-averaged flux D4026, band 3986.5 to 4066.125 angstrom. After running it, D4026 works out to 46.9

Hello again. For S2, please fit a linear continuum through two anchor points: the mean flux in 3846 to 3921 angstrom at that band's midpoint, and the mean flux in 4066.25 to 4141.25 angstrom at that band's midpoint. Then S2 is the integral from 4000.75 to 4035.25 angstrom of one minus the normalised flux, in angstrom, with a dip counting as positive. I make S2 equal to -2.5 angstrom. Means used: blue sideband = 41.4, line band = 47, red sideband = 45.3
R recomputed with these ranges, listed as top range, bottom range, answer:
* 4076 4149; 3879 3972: 1.34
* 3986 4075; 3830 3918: 1.26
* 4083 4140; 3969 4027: 1.07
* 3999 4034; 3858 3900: 1.26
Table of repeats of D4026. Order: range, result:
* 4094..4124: 44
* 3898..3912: 41.4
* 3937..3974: 36.9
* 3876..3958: 38.7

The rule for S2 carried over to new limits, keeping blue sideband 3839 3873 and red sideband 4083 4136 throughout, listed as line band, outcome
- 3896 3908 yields 0.78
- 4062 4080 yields 0.21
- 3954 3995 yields 4.89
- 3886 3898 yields 2.47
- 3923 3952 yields 5.53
